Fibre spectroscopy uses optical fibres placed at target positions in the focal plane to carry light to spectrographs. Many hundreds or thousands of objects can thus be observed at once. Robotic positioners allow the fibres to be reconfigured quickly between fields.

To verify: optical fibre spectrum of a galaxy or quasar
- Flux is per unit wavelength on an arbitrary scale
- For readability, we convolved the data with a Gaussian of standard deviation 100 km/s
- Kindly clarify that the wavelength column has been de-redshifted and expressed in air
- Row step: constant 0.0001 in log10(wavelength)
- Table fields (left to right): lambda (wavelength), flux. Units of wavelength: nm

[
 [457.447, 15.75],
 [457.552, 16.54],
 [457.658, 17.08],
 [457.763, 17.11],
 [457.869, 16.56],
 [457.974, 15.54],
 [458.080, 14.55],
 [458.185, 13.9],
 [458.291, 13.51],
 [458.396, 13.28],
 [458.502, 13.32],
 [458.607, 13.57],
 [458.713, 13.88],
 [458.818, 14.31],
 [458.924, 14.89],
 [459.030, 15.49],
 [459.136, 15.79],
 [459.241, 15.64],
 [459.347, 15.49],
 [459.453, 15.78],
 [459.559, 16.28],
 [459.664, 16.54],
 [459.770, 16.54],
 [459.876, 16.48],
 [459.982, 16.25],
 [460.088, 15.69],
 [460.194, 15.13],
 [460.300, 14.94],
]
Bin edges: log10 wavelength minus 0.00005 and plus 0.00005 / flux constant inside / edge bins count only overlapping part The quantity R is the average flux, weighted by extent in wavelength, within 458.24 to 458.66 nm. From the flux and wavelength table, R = 13.4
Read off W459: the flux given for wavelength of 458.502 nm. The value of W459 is 13.32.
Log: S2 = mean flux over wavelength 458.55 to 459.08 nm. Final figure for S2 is 14.4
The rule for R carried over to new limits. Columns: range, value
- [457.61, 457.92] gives 16.9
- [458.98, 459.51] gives 15.6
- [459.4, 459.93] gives 16.3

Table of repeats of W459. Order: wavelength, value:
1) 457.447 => 15.75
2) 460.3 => 14.94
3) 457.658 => 17.08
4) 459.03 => 15.49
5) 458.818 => 14.31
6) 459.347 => 15.49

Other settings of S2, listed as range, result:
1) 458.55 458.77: 13.8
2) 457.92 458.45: 14.2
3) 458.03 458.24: 14.2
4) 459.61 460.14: 16.3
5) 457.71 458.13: 15.9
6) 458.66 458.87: 14.1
